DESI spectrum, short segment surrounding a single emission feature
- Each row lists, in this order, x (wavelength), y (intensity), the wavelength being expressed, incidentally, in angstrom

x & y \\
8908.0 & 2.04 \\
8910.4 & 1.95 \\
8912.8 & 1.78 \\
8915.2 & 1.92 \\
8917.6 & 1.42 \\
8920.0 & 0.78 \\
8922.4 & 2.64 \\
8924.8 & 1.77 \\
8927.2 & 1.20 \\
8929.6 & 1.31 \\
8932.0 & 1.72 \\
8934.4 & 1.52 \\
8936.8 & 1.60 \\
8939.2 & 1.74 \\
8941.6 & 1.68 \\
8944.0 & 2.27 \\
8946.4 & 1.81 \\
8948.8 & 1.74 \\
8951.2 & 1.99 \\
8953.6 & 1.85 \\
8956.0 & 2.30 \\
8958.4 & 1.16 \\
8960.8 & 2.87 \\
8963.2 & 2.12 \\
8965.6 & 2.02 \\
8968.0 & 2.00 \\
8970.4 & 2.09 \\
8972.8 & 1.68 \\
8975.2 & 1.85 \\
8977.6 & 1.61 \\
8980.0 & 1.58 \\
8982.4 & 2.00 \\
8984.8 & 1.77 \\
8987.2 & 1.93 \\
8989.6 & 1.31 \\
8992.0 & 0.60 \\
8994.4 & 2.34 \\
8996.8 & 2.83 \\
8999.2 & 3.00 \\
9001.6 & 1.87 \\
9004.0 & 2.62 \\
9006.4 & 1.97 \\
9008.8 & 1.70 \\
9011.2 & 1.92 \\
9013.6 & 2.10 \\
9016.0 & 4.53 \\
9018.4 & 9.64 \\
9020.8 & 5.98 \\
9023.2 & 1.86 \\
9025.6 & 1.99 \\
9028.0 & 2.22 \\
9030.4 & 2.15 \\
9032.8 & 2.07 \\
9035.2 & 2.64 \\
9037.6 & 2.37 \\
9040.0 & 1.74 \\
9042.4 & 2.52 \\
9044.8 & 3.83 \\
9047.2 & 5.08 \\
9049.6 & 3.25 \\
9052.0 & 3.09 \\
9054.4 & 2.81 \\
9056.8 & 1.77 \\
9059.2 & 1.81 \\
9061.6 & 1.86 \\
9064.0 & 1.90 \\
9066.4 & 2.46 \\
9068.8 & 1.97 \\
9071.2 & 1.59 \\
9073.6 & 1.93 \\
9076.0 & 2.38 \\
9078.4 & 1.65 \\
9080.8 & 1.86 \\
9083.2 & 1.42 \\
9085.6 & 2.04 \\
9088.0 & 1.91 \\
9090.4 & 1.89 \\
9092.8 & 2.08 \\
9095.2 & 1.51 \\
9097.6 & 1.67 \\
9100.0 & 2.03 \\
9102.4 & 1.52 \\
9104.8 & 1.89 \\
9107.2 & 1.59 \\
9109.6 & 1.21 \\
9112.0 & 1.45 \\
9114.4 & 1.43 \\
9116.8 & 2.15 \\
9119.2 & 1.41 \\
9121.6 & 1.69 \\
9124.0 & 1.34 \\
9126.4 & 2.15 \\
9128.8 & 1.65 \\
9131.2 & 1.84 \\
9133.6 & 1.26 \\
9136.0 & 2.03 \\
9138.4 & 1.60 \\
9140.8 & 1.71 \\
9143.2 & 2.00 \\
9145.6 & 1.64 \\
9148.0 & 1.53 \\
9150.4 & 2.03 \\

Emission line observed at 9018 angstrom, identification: H-alpha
